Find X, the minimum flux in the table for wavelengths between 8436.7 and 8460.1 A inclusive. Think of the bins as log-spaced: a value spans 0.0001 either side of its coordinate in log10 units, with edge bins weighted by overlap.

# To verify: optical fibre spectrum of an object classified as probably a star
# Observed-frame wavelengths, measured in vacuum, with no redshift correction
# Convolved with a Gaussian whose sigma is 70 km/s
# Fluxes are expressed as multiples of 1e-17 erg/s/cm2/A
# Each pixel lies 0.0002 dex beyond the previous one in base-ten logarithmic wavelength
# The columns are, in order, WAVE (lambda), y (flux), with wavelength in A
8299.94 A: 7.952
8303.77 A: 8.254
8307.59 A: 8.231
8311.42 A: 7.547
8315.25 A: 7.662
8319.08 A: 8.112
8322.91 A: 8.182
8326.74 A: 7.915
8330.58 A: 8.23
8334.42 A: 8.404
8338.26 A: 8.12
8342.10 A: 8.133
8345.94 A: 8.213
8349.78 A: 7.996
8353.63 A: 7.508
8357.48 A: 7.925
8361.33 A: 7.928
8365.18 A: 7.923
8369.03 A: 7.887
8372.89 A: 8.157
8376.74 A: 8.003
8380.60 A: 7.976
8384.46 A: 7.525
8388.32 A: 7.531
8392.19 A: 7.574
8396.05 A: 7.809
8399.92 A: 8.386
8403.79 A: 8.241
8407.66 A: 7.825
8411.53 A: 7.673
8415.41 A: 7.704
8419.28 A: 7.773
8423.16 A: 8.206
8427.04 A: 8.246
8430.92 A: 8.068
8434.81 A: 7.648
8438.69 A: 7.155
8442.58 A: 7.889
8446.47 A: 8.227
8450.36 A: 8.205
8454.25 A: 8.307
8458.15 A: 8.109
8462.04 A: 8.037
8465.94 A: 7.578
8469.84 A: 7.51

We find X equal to 7.155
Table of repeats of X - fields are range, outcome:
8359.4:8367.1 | 7.923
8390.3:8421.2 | 7.574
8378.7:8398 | 7.525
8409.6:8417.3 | 7.673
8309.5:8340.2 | 7.547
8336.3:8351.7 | 7.996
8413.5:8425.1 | 7.704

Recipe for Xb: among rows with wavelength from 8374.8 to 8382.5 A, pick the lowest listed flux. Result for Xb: 7.976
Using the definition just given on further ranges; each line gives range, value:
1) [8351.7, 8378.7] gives 7.508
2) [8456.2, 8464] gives 8.037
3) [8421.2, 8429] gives 8.206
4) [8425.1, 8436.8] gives 7.648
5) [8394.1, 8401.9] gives 7.809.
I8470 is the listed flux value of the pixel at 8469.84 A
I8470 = 7.51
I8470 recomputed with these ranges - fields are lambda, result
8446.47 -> 8.227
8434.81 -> 7.648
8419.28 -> 7.773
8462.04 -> 8.037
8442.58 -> 7.889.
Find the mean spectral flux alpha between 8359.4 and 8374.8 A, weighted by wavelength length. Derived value 7.97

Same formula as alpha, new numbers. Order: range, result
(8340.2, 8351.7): 8.12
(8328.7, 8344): 8.22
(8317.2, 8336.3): 8.17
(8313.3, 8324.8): 7.98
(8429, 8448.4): 7.79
